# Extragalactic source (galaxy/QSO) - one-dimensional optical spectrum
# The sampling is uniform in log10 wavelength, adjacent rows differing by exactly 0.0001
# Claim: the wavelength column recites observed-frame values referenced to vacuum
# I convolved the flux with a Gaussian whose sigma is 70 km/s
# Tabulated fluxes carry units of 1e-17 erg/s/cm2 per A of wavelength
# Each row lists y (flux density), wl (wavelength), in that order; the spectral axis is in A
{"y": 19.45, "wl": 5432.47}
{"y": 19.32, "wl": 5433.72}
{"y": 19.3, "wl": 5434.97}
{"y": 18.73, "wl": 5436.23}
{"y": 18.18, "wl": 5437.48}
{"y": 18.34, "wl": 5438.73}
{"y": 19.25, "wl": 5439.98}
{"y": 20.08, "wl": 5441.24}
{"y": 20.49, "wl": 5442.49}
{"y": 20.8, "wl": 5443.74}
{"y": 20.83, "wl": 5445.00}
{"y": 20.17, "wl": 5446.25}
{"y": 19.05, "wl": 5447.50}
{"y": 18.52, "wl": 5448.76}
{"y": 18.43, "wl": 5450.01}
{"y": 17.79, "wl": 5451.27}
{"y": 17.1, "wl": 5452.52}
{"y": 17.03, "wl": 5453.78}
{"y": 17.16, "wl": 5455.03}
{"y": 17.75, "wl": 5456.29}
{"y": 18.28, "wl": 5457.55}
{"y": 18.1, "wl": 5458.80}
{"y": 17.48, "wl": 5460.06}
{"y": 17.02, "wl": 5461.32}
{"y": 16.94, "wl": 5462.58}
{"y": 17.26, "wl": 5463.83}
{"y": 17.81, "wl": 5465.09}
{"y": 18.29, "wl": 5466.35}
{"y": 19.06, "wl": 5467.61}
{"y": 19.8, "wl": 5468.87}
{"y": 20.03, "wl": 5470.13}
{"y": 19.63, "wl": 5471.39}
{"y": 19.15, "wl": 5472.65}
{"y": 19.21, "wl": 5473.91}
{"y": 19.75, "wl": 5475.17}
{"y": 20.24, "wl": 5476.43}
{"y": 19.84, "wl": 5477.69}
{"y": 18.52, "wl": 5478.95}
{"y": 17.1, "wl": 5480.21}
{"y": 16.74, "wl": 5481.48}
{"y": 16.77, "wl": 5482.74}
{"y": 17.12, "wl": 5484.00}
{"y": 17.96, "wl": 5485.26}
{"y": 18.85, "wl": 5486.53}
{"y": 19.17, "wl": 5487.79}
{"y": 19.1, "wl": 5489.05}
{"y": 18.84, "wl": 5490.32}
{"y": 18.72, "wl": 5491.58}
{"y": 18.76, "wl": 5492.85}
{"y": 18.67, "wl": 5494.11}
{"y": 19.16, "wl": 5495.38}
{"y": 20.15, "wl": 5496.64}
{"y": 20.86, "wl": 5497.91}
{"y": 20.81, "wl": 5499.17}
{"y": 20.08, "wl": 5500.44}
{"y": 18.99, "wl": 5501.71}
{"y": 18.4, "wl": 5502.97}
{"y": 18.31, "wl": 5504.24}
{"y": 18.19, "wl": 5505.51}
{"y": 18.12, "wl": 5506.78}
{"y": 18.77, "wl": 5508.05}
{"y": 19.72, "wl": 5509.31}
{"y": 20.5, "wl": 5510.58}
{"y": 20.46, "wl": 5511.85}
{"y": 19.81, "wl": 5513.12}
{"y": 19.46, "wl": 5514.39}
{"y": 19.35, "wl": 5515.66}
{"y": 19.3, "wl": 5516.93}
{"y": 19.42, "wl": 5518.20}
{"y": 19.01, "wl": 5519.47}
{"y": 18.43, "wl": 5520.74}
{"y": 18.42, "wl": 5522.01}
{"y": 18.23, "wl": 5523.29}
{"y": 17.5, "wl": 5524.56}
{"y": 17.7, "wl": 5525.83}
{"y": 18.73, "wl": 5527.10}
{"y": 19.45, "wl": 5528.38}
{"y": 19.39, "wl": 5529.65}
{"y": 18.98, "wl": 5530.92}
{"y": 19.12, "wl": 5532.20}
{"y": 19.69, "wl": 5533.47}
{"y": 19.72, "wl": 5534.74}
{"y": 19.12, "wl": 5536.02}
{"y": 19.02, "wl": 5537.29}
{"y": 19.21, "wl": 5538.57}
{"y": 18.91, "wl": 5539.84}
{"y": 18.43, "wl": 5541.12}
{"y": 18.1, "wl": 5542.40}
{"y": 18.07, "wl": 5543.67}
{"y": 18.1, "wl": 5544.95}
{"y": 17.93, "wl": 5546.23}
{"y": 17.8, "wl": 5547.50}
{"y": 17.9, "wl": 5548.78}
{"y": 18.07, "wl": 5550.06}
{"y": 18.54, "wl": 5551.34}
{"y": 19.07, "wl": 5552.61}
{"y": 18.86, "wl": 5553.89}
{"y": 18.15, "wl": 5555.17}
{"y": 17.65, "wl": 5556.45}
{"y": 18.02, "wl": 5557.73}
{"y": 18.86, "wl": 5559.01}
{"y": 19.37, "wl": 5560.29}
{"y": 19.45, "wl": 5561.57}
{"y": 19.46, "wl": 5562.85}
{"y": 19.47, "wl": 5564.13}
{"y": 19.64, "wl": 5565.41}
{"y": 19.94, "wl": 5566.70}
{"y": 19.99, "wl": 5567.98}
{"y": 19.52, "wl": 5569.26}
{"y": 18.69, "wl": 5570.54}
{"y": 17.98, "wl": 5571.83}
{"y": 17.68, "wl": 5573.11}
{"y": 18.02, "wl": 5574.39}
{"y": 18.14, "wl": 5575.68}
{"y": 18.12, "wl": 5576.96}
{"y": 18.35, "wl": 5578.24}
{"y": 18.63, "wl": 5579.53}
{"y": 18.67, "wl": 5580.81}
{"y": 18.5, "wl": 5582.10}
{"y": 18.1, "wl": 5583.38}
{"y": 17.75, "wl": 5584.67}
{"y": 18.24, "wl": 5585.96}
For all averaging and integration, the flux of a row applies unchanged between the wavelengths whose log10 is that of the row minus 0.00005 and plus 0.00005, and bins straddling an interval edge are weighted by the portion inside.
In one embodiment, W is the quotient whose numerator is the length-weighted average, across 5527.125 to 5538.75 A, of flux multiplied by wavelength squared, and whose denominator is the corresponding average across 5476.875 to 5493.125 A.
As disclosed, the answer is 1.07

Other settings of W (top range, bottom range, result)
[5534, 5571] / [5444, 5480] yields 1.05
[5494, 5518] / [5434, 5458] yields 1.06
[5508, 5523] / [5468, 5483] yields 1.04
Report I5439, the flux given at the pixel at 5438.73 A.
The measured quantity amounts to 18.34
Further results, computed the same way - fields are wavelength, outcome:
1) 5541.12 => 18.43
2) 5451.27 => 17.79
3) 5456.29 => 17.75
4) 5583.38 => 18.1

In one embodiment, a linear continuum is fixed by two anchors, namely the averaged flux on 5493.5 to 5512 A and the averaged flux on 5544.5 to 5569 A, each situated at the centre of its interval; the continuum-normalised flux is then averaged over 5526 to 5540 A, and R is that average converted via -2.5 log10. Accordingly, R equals -0.008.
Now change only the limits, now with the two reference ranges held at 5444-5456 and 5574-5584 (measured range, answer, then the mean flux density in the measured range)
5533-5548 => -0.02 mag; 18.7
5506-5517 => -0.06 mag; 19.5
